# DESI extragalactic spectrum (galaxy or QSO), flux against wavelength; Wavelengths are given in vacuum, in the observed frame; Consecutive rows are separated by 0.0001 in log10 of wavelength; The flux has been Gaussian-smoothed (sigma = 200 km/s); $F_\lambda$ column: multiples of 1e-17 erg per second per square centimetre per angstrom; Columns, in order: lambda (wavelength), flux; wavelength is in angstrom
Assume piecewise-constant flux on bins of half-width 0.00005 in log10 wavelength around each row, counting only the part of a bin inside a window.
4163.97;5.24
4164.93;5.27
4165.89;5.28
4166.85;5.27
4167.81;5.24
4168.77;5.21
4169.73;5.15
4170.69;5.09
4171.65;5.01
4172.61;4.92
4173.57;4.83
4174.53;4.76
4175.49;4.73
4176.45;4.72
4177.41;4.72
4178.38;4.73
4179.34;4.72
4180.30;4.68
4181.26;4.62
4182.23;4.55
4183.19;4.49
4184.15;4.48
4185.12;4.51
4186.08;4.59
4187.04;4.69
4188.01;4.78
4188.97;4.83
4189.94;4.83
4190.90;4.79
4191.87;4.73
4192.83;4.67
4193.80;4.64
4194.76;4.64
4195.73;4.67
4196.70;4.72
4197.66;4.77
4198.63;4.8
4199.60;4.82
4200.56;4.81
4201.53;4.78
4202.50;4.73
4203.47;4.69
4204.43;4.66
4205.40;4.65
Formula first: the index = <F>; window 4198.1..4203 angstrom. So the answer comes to 4.78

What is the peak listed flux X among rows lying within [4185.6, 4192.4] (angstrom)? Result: 4.83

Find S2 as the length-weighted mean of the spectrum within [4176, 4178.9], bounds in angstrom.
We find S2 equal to 4.72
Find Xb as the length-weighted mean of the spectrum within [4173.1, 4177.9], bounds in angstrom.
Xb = 4.75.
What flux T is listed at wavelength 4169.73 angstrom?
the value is 5.15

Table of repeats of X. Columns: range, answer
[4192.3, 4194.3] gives 4.67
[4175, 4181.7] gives 4.73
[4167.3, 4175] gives 5.24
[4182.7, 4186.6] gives 4.59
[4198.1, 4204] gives 4.82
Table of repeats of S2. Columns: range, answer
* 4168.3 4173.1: 5.08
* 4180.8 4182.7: 4.57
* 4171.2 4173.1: 4.97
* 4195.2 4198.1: 4.72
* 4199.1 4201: 4.83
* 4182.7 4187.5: 4.56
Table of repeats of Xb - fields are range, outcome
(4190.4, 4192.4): 4.77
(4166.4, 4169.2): 5.24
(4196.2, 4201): 4.79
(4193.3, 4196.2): 4.65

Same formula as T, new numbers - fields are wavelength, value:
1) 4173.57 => 4.83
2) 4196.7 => 4.72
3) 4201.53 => 4.78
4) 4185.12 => 4.51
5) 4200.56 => 4.81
